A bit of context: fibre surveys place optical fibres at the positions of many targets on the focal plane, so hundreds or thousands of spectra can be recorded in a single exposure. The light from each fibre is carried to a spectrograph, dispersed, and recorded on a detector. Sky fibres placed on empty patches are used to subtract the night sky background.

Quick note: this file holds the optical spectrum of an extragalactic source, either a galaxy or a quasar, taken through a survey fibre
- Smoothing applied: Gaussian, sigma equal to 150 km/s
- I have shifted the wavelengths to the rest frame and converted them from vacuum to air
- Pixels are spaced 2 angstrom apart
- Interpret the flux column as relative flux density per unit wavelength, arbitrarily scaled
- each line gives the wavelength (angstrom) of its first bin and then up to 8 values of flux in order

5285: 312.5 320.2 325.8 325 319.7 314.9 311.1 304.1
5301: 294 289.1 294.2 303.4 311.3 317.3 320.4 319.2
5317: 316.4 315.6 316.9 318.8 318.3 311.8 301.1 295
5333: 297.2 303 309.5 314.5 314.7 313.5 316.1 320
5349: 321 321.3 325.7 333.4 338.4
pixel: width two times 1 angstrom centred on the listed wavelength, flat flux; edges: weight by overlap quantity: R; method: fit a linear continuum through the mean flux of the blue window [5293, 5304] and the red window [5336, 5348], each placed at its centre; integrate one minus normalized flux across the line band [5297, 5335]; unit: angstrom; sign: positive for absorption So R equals 0.1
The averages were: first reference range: 304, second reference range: 315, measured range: 308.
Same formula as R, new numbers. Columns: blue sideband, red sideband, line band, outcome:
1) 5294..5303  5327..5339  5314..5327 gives -0.6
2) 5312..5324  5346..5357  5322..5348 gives 0.9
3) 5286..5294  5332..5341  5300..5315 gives 0.5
